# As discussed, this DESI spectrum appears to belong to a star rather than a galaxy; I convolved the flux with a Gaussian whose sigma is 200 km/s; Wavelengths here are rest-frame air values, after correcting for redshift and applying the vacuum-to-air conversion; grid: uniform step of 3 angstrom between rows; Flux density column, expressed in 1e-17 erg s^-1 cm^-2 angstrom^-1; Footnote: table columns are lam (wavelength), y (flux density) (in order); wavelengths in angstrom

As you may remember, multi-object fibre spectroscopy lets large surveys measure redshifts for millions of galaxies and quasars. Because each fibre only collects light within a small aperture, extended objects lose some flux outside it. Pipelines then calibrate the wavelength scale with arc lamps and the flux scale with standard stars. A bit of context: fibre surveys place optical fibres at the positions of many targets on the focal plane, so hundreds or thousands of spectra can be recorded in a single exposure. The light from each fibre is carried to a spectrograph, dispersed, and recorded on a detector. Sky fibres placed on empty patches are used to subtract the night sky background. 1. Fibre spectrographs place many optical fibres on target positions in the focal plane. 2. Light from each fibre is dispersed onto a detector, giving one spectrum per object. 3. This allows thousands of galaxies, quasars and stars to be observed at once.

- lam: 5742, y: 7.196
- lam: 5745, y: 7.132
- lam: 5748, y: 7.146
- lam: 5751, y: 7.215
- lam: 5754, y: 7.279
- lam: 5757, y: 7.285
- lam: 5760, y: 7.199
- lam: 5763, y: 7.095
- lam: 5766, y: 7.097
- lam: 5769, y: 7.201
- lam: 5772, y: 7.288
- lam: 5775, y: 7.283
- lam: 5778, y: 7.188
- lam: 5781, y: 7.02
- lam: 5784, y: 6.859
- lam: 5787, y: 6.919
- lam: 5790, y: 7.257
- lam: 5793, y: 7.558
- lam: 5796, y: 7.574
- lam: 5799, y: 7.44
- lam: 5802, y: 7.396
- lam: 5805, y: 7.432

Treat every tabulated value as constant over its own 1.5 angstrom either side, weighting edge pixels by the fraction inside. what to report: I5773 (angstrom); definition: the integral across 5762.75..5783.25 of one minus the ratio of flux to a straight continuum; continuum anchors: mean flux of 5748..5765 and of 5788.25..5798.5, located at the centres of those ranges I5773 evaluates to 0.4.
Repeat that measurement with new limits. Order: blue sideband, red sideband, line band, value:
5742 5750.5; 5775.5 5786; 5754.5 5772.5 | -0.2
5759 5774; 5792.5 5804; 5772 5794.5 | 0.5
